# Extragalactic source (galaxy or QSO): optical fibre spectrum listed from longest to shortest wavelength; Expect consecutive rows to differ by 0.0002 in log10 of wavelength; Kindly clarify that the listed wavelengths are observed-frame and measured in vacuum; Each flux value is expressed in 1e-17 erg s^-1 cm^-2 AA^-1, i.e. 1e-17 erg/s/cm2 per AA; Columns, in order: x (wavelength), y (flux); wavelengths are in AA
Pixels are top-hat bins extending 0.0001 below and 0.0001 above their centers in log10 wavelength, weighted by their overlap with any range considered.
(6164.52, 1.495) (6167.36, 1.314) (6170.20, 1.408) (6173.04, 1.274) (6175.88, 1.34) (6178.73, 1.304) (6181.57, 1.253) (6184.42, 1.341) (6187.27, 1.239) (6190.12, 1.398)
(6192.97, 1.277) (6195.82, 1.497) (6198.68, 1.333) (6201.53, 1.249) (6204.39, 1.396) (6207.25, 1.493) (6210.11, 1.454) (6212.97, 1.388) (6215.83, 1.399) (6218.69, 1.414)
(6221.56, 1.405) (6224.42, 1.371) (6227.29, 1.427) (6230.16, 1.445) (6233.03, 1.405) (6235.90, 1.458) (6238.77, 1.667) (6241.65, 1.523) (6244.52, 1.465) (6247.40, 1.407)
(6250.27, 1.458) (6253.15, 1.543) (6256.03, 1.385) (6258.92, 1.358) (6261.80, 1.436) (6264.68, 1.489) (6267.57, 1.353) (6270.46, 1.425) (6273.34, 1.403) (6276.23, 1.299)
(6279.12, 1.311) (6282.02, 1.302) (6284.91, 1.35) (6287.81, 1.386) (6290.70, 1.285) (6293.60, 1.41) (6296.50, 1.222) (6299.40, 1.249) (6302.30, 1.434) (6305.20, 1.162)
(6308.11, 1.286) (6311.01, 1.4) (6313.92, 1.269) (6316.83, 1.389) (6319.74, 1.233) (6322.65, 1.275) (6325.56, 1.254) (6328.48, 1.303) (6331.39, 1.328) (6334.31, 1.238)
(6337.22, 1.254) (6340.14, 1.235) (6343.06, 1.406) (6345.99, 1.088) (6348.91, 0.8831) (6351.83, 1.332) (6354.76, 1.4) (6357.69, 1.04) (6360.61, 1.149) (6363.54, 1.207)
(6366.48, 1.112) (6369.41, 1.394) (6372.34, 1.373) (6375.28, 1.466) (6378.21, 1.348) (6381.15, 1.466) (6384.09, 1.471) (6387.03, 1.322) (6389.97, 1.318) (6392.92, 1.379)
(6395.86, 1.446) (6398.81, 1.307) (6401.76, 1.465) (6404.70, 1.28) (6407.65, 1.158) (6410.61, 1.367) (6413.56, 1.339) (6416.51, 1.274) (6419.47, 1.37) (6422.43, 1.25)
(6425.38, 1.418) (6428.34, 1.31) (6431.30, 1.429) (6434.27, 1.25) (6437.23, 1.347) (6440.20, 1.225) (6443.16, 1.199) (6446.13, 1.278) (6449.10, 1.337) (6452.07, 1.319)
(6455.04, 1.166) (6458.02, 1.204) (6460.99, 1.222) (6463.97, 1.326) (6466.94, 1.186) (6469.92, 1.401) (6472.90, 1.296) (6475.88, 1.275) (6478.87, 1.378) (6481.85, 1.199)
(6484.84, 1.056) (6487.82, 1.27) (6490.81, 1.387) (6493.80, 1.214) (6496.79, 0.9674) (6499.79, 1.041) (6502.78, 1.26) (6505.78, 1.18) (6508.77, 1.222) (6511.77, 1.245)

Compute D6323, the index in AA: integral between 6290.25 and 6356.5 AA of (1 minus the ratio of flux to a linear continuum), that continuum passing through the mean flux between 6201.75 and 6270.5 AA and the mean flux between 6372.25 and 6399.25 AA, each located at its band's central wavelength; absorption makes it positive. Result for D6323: 6.4 AA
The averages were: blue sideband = 1.44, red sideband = 1.39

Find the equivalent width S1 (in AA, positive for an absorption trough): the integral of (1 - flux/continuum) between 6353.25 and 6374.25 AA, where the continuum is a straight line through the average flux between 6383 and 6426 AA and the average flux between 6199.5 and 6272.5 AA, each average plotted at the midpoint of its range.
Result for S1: 1.8 AA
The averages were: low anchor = 1.43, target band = 1.24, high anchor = 1.34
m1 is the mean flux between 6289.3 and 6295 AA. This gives 1.35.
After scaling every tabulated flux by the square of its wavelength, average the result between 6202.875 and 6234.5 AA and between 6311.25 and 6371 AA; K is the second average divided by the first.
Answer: 0.9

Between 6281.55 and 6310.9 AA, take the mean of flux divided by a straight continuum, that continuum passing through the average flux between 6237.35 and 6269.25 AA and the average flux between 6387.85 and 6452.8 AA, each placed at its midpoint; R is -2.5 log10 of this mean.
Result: 0.09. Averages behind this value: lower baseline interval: 1.46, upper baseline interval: 1.32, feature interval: 1.31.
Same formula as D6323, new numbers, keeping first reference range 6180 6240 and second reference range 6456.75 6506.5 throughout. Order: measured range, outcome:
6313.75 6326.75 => 0.40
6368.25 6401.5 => -2.72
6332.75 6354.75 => 1.58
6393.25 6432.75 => -2.19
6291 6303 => 0.21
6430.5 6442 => -0.43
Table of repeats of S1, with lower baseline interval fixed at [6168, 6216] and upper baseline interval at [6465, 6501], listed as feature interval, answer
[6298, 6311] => 0.1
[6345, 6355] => 1.0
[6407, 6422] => -0.6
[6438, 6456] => -0.3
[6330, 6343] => 0.1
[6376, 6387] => -1.3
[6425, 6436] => -0.9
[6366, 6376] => -0.6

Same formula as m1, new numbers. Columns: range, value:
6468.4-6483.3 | 1.31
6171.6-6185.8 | 1.3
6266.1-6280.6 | 1.36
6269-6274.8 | 1.41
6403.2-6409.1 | 1.22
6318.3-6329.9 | 1.27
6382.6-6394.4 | 1.37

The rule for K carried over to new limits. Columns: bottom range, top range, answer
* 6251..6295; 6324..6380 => 0.93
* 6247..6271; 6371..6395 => 1.01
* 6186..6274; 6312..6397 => 0.95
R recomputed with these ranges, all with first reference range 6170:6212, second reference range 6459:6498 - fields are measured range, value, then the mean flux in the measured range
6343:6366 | 0.11 mag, 1.17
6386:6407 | -0.06 mag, 1.35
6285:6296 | -0.03 mag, 1.35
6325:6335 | 0.01 mag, 1.29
